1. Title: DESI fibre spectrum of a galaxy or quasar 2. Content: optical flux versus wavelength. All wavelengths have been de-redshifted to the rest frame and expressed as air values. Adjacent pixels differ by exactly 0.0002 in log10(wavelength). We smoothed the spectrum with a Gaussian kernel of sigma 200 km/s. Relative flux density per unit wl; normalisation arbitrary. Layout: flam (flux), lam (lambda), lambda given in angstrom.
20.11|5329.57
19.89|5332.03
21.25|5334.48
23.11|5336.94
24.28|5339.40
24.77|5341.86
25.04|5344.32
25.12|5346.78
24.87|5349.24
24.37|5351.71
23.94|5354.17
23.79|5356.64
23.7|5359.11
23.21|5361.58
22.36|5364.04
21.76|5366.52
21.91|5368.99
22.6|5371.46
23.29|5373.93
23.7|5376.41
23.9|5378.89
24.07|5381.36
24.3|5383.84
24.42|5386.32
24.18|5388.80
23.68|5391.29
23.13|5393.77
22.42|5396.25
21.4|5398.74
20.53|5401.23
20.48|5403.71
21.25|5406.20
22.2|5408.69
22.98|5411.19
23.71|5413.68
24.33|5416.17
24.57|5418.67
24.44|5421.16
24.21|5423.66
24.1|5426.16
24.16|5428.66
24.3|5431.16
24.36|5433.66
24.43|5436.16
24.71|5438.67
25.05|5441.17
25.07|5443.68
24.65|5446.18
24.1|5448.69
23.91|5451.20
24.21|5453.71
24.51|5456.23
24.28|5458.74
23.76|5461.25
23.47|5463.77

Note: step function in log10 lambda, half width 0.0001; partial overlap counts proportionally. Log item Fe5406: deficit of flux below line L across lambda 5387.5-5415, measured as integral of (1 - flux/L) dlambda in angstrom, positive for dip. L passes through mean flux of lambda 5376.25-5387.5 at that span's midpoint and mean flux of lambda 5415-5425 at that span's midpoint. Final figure 2.1 angstrom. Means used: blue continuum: 24.1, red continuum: 24.4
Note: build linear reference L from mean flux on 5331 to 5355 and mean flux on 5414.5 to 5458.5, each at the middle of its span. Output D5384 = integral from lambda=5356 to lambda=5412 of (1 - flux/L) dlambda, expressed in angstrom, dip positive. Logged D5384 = 2.8 angstrom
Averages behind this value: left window 23.7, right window 24.4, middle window 22.8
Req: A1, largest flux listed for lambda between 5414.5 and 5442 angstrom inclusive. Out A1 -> 25.05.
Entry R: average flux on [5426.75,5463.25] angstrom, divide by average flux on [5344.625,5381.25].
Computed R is 1.04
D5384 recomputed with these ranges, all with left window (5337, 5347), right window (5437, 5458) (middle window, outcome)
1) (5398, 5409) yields 1.6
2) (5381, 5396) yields 0.4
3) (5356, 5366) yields 0.6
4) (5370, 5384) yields 0.6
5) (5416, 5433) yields 0.2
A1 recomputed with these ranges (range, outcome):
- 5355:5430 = 24.57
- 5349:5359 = 24.87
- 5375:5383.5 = 24.07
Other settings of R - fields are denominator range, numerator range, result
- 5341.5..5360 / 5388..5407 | 0.90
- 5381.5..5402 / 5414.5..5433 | 1.05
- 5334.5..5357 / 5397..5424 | 0.94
